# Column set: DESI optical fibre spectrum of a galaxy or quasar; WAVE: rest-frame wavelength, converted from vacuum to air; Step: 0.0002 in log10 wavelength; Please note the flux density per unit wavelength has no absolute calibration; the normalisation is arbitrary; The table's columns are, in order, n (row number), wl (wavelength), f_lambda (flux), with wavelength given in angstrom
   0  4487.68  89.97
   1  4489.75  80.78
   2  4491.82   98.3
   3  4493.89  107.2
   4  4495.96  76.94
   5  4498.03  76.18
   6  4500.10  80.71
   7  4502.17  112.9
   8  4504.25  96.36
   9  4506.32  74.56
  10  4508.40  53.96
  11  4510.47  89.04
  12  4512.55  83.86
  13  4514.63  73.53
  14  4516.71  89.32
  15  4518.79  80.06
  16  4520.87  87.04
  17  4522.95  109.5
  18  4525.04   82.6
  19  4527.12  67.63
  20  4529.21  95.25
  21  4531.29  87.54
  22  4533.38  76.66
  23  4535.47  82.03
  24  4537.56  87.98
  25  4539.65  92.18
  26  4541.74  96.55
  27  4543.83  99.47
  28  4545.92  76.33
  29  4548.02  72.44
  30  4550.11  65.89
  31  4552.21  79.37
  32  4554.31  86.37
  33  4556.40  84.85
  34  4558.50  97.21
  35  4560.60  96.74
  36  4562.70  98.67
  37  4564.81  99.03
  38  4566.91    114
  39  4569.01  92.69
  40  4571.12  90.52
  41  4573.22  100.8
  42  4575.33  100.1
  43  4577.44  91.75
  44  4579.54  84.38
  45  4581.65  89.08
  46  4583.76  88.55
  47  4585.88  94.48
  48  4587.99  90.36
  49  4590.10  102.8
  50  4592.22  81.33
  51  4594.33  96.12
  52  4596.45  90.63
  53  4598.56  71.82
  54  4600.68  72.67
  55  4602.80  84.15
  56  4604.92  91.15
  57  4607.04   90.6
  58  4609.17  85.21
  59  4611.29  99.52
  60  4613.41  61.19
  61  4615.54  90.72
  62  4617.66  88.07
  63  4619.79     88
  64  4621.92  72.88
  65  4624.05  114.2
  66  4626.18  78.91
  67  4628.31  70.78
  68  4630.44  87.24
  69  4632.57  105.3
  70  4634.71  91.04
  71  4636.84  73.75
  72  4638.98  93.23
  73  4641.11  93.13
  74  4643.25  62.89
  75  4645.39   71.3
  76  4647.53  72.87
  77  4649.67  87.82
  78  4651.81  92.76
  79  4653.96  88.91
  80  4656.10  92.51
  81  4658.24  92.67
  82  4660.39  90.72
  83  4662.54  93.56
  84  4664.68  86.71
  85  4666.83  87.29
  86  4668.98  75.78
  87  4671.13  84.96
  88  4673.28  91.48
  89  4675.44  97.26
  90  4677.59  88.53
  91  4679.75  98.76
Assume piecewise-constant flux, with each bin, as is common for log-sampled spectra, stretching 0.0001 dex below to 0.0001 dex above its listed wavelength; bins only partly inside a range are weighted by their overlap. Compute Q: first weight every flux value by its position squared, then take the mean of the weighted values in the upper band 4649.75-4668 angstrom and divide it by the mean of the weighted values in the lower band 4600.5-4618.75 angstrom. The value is 1.08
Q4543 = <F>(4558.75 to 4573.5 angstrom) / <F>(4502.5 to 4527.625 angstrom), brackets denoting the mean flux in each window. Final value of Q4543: 1.18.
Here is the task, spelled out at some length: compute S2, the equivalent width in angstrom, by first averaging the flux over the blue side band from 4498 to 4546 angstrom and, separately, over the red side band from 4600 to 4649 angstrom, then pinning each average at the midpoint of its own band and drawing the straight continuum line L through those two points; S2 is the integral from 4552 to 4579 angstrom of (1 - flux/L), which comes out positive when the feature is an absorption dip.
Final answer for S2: -3.1 angstrom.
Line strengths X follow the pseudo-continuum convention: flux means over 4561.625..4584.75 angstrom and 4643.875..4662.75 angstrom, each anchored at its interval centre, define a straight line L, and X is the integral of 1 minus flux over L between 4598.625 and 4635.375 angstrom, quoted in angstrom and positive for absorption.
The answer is 1.7 angstrom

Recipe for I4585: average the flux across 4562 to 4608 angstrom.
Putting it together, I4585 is 91.6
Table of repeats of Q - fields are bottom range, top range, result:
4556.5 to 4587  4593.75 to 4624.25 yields 0.91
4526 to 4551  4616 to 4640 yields 1.09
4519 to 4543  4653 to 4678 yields 1.08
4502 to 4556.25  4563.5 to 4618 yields 1.10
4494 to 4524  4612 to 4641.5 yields 1.07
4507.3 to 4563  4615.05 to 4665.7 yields 1.07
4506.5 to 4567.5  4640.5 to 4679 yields 1.06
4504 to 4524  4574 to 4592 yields 1.14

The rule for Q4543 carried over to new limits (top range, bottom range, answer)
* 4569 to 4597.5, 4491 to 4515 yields 1.08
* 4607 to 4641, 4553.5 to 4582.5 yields 0.92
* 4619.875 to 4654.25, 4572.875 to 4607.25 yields 0.95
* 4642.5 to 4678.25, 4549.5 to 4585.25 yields 0.93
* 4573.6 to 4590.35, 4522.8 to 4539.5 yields 1.09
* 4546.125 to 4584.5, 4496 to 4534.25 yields 1.07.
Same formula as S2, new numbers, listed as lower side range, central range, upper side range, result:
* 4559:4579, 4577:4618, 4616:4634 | 2.6 angstrom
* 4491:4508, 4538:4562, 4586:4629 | 0.4 angstrom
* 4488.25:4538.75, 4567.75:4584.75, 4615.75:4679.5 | -1.3 angstrom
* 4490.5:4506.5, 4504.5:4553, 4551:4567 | 4.8 angstrom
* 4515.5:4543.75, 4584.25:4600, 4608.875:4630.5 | -0.6 angstrom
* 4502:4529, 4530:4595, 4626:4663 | -4.3 angstrom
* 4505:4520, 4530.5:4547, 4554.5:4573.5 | 0.1 angstrom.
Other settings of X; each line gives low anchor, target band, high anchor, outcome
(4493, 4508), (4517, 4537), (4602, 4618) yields 0.39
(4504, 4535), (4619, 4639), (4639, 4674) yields -0.53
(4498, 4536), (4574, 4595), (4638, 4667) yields -1.64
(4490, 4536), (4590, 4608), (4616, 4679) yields 0.08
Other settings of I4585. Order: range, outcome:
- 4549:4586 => 91.8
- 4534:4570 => 89.4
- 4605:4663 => 86.3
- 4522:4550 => 85.9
